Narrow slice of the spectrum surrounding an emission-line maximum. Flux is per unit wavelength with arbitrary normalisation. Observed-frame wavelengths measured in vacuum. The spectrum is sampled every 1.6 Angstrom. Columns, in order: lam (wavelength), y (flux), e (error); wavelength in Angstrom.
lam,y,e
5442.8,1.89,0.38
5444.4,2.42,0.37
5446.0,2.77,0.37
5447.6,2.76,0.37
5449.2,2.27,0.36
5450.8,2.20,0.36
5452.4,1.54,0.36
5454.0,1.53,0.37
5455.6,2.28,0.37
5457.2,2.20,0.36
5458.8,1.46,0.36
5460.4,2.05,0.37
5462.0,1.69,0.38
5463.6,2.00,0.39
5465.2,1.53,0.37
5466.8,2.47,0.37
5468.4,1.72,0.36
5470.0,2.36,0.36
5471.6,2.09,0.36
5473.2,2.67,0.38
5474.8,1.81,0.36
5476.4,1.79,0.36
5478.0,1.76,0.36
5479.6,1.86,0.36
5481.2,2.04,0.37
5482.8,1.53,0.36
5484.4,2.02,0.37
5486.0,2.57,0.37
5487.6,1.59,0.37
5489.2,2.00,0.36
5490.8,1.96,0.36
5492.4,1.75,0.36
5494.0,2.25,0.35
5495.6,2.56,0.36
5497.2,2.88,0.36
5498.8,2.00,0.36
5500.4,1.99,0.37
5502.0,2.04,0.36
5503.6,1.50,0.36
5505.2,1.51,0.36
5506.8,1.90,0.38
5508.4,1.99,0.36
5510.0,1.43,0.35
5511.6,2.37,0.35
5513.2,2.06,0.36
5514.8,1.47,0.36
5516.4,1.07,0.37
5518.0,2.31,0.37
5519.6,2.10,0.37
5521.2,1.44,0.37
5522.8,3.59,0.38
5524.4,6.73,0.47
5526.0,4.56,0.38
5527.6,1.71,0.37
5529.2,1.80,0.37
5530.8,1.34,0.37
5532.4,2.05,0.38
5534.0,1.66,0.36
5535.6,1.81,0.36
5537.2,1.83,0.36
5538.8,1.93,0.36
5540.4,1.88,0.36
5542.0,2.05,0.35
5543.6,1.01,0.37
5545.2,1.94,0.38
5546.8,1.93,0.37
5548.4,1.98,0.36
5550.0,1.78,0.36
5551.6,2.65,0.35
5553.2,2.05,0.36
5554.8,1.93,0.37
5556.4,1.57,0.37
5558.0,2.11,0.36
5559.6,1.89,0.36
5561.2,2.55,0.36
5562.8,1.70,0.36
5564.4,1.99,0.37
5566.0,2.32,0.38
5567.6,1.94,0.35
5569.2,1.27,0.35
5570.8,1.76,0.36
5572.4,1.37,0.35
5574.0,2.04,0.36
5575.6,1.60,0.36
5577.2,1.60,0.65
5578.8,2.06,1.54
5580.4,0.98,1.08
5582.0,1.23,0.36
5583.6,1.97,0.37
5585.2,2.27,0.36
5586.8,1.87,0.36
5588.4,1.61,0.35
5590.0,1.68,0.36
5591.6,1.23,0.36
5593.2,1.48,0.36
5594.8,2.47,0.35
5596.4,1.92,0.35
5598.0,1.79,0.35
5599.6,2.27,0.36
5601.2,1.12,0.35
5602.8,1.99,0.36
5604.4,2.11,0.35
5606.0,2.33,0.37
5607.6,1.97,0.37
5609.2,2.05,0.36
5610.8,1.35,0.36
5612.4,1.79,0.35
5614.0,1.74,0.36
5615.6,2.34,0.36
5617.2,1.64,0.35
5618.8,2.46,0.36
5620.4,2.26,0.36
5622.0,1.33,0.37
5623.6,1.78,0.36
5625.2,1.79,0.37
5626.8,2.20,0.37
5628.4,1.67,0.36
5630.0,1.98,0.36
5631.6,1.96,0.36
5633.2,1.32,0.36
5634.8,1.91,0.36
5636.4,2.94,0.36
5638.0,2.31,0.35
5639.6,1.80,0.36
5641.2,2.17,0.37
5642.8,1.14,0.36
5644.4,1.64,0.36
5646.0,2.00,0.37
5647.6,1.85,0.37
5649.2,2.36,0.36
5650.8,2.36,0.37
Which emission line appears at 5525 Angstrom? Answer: H-beta 4861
